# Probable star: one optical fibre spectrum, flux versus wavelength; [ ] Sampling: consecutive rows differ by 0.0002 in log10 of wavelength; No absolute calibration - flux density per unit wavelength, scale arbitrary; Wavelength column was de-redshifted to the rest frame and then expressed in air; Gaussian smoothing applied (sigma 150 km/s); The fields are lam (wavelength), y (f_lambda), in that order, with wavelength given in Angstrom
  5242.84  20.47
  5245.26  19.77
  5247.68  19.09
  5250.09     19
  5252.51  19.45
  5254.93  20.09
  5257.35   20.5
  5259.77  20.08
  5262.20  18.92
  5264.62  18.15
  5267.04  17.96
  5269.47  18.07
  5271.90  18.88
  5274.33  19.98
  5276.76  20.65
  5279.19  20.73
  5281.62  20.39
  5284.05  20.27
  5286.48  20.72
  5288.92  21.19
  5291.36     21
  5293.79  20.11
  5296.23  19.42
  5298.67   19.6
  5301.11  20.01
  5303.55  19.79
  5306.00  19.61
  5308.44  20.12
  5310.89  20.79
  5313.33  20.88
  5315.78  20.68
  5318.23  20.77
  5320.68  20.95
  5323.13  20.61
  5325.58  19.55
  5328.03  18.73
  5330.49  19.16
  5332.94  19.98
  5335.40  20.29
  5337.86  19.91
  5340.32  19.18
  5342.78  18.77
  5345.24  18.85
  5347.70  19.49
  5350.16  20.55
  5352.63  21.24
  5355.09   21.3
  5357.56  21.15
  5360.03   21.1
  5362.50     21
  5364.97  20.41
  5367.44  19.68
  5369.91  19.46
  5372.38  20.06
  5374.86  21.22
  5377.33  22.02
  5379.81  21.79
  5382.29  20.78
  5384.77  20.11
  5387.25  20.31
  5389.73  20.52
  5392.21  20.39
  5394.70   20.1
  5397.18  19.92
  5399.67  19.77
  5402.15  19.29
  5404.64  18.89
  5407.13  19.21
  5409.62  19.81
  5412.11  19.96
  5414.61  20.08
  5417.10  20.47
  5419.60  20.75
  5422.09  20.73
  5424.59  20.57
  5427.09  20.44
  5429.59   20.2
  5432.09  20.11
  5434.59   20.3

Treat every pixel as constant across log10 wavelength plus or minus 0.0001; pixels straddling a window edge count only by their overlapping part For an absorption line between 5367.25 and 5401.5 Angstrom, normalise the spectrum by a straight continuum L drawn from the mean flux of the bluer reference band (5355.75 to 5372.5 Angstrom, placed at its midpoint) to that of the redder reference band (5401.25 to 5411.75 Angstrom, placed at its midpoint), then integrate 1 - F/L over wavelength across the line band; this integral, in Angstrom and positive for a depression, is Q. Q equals -0.9 Angstrom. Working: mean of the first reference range 20.5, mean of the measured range 20.4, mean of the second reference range 19.4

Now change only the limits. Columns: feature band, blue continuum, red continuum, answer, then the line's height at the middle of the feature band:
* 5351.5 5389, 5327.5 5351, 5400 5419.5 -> -2.2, 19.6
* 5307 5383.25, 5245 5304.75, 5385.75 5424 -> -1.7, 19.9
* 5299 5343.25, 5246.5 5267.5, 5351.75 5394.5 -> 0.2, 20.1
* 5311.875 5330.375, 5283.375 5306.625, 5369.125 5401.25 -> 0.0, 20.3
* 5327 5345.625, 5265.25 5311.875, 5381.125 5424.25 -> 0.6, 20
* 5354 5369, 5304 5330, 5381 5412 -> -0.5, 20.1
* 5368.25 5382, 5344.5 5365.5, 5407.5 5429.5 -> -0.2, 20.5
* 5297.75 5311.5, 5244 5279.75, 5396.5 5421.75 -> -0.3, 19.5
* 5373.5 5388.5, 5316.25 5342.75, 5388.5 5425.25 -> -0.8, 20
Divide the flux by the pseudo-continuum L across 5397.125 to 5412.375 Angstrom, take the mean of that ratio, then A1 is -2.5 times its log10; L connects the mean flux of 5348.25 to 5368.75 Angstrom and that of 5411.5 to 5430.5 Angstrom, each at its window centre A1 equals 0.05 mag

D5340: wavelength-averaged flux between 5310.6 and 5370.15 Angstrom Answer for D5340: 20.2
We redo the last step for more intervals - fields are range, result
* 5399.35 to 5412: 19.4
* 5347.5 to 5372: 20.6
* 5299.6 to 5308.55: 19.8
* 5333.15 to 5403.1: 20.3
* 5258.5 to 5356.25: 19.9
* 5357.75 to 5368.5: 20.6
